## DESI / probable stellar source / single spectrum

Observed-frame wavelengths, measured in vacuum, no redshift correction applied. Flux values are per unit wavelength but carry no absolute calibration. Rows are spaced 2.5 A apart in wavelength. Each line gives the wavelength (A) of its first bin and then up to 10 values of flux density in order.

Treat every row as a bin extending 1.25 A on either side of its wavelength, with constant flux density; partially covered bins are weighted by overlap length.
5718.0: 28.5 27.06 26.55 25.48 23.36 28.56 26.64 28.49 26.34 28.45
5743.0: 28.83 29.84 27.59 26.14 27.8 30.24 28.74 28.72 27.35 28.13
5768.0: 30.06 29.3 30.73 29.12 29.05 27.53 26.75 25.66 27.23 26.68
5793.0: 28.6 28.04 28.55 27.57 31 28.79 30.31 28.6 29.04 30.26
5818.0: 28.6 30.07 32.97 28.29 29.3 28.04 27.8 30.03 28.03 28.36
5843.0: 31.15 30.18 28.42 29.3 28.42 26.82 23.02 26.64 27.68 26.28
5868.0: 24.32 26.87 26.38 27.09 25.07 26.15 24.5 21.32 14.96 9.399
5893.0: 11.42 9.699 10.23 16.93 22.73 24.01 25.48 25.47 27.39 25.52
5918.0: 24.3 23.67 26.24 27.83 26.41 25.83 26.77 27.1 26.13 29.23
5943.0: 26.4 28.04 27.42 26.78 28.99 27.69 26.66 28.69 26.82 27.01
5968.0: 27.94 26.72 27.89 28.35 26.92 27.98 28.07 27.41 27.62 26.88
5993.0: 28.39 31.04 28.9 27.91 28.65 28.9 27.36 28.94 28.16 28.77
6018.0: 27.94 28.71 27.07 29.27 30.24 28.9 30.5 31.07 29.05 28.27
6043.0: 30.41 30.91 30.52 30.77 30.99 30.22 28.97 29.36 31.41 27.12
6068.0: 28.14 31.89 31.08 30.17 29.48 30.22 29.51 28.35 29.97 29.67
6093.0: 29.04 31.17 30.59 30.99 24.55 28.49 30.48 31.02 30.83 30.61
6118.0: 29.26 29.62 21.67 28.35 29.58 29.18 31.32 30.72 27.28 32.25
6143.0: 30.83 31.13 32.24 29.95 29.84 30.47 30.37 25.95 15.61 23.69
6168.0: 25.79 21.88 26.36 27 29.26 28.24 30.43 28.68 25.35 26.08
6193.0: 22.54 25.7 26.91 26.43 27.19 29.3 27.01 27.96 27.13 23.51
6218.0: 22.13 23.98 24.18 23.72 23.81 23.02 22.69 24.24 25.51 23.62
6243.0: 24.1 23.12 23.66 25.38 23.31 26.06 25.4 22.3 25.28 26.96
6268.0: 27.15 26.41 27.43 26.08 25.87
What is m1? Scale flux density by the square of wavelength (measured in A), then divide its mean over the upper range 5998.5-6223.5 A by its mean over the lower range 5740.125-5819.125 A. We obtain 1.1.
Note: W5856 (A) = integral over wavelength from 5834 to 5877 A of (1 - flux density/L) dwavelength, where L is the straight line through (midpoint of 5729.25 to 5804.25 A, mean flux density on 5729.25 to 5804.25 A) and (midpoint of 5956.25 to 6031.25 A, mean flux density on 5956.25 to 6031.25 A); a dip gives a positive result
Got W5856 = 1.0 A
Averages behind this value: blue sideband 28.3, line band 27.6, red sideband 28.1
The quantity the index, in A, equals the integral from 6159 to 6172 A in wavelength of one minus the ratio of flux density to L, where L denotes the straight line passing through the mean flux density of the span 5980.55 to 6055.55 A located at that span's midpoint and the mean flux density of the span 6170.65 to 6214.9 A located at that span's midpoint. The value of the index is 2.1 A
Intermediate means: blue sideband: 29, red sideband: 27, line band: 22.8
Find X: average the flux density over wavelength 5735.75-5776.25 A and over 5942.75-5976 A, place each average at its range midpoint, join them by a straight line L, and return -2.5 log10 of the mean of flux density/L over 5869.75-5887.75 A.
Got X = 0.13 mag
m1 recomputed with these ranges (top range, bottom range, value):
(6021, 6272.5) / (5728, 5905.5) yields 1.17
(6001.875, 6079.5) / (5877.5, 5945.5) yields 1.36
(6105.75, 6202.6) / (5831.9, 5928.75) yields 1.26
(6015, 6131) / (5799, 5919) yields 1.24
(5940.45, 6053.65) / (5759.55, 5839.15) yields 1.06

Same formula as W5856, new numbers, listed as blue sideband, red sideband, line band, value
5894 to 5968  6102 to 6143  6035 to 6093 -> -4.10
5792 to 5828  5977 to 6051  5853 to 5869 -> 1.75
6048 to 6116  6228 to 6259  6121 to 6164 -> -1.59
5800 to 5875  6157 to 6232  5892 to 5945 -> 8.32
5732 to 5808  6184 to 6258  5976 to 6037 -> -4.50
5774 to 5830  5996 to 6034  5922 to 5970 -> 2.44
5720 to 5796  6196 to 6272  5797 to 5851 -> -3.63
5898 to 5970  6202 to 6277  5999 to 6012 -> -1.33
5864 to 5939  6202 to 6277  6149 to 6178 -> -2.03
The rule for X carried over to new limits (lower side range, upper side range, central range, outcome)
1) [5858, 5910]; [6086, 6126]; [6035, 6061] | -0.110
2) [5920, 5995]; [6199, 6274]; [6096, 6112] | -0.130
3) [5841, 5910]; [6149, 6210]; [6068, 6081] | -0.189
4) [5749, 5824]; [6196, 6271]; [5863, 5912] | 0.299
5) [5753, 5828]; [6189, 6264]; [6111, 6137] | -0.134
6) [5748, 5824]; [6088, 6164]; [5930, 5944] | 0.075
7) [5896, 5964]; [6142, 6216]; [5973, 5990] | -0.081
